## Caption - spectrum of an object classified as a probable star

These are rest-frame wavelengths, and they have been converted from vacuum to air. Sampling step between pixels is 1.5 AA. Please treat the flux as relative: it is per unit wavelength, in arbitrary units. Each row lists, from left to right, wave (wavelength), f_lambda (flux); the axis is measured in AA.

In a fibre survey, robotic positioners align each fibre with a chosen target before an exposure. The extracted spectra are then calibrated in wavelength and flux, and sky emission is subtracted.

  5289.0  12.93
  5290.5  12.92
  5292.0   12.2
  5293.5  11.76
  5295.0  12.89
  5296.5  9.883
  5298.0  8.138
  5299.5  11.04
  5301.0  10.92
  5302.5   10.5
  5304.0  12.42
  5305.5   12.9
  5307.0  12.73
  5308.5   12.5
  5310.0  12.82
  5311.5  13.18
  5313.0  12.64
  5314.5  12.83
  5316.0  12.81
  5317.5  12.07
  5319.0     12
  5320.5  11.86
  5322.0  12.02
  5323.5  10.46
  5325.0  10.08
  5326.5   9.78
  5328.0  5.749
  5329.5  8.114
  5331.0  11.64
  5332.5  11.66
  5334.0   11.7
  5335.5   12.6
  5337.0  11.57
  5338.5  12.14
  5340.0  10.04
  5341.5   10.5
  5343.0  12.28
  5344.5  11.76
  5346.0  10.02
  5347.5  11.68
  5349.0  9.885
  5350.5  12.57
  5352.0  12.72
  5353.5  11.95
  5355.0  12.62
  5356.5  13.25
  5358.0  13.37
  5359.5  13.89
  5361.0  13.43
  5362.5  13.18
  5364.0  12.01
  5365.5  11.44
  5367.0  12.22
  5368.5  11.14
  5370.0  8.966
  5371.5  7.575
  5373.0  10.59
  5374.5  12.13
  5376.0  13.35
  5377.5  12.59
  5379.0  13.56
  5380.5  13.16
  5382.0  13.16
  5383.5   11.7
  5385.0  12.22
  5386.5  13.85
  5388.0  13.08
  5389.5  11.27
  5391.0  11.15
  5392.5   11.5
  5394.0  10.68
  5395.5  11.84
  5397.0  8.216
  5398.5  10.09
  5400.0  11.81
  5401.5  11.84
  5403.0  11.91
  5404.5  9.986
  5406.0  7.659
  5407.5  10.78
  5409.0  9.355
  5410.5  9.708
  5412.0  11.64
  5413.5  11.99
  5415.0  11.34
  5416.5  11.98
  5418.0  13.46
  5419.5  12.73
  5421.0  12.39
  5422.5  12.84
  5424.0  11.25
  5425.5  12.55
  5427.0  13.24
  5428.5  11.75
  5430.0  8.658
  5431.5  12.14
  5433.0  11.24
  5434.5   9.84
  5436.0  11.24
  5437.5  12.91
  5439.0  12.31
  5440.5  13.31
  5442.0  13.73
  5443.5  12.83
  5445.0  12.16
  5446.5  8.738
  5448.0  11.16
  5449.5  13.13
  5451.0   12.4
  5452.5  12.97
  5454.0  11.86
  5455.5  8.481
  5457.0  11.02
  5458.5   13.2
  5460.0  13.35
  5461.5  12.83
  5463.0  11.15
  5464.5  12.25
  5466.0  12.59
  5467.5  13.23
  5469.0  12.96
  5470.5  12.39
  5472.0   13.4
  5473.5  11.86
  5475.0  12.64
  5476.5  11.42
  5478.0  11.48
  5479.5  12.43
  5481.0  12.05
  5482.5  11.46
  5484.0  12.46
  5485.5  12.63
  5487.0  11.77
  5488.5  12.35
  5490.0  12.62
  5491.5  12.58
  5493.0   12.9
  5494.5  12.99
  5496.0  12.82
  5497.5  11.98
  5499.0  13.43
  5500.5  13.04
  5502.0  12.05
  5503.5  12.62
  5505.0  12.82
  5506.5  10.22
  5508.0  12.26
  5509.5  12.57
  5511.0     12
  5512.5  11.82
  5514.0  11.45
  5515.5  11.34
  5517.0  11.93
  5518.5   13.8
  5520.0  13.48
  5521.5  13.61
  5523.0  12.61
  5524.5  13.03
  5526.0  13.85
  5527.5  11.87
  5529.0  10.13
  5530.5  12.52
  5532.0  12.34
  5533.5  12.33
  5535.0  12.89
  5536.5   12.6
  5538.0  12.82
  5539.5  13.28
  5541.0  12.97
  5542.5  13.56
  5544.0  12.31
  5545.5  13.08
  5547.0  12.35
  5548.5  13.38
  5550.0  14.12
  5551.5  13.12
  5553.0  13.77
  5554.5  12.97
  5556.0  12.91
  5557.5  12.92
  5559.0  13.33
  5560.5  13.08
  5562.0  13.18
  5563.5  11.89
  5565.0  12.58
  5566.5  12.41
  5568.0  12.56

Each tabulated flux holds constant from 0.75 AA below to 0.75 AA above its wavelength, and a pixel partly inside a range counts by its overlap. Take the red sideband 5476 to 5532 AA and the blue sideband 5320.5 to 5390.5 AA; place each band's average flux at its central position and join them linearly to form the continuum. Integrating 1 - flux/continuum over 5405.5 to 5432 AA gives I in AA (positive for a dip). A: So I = 1.1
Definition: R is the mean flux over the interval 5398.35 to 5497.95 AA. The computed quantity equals 11.9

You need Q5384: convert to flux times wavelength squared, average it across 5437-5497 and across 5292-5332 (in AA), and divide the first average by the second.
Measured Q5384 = 1.15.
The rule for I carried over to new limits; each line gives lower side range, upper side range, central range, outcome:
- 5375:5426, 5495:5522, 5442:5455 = 0.0 AA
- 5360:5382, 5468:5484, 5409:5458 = 1.4 AA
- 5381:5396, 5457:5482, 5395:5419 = 2.5 AA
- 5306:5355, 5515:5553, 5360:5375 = 0.5 AA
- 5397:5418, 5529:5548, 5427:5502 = -3.5 AA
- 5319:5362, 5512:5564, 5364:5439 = 2.3 AA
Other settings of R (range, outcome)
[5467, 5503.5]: 12.5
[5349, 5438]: 11.7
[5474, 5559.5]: 12.6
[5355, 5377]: 11.9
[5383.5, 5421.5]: 11.3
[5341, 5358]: 11.8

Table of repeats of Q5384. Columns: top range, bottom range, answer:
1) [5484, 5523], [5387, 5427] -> 1.14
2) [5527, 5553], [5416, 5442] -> 1.10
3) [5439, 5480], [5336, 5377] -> 1.08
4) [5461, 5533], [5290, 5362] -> 1.13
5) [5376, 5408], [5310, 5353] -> 1.04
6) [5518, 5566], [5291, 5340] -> 1.23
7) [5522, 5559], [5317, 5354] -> 1.25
